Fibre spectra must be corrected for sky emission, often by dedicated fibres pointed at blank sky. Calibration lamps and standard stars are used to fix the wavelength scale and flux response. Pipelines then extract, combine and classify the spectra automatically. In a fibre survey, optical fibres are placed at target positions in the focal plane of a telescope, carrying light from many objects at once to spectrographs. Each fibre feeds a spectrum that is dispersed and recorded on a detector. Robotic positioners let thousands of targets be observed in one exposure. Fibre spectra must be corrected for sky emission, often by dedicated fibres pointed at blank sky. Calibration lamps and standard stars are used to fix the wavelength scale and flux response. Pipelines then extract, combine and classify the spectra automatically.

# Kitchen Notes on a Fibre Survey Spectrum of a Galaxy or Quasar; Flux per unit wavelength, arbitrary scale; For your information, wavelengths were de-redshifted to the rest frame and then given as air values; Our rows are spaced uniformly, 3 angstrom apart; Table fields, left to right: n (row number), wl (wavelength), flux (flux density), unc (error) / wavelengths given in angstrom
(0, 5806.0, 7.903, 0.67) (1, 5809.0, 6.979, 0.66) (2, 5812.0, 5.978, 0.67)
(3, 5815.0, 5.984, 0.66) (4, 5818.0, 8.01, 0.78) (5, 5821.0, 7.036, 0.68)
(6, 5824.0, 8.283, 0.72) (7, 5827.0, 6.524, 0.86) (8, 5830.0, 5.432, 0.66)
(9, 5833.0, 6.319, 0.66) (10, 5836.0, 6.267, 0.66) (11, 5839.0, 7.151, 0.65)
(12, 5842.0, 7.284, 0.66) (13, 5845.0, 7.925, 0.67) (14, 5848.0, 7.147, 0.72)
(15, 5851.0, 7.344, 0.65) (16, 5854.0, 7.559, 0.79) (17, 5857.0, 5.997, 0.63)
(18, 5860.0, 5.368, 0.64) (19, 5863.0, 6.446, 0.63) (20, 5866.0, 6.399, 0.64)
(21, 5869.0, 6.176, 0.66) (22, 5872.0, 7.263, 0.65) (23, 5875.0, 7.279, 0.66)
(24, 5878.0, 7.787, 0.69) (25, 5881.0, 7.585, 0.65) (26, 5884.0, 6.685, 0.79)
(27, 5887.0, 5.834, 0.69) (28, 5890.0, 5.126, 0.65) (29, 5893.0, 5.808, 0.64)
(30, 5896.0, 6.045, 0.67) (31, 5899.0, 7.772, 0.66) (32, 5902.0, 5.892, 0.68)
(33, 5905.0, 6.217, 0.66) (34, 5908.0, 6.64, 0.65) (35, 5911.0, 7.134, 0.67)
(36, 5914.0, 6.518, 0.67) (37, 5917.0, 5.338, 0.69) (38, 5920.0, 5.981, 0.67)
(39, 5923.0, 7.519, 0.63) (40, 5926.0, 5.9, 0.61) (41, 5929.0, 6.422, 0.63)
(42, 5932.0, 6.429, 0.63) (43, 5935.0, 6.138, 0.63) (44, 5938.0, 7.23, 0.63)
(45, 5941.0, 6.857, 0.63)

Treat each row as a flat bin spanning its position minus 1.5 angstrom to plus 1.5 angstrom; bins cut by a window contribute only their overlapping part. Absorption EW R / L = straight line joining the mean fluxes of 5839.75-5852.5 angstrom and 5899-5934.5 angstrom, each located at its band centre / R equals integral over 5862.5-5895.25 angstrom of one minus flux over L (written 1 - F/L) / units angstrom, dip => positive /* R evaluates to 1.8 angstrom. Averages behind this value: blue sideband 7.41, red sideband 6.42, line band 6.57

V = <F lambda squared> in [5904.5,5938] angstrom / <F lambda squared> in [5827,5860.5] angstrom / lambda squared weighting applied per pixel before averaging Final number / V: 0.98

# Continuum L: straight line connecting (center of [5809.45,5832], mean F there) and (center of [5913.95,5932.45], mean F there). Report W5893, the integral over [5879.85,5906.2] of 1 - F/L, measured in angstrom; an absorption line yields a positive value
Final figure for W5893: 0.4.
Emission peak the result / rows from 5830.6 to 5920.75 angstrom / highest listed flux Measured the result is 7.925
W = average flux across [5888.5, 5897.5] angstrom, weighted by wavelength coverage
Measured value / 5.66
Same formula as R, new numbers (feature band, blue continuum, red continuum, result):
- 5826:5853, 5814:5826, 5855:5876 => 0.4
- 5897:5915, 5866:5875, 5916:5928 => -0.8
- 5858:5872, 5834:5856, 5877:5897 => 1.2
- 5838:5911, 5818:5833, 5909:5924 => -0.4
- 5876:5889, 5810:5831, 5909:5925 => -0.6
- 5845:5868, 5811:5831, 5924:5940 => 0.0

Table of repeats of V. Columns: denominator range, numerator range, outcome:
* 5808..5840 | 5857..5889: 1.00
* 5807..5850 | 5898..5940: 0.97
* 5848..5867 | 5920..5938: 1.01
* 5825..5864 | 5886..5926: 0.96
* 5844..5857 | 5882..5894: 0.82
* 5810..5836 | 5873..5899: 1.01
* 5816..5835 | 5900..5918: 0.95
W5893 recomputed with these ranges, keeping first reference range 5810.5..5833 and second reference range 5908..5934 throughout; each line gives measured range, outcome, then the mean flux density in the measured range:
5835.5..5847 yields -1.0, 7.23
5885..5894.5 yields 1.3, 5.65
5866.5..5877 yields -0.5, 6.9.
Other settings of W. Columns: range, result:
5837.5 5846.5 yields 7.45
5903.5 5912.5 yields 6.66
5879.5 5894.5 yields 6.21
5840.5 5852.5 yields 7.42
